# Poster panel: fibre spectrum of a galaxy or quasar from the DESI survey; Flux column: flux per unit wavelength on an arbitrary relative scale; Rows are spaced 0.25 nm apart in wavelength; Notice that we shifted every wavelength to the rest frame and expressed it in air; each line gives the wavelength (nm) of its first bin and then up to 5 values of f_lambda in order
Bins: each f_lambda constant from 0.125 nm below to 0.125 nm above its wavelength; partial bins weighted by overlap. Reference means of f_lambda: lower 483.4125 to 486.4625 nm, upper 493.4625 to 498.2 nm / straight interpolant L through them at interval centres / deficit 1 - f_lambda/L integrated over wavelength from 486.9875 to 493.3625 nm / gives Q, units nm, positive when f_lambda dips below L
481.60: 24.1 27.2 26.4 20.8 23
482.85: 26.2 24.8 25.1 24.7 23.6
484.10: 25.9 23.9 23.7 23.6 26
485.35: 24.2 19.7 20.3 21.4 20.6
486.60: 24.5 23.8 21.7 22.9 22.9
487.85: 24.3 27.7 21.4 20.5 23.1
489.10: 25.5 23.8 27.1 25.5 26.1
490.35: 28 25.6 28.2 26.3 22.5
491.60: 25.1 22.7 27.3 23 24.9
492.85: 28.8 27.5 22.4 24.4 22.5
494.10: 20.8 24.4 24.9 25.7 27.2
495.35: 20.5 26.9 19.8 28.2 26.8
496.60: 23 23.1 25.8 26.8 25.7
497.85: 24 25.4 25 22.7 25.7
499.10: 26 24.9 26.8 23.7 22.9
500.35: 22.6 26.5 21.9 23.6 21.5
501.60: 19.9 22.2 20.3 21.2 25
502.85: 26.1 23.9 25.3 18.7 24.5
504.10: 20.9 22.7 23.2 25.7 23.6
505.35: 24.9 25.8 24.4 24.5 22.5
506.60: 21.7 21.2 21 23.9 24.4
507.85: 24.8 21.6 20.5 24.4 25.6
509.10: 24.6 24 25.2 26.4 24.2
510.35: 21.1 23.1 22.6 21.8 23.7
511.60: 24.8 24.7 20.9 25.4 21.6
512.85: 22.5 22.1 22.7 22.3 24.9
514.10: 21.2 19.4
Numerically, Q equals -0.27 nm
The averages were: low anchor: 23.2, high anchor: 24.5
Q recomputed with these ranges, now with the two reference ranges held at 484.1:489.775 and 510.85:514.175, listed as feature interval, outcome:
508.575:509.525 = -0.069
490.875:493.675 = -0.219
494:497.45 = -0.198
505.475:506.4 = -0.055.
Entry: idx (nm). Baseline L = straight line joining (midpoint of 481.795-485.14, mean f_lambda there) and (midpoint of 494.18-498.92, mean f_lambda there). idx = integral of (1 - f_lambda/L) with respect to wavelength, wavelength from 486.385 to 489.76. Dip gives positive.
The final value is 0.12 nm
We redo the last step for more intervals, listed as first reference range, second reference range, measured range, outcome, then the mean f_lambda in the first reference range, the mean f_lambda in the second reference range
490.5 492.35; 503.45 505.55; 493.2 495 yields 0.08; 25.2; 23.2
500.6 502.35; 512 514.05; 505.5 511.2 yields -0.26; 21.9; 22.8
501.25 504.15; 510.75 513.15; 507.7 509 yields -0.03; 22.5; 23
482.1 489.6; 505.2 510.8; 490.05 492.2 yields -0.20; 23.5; 23.6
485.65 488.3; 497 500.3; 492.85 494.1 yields -0.01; 22.9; 25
